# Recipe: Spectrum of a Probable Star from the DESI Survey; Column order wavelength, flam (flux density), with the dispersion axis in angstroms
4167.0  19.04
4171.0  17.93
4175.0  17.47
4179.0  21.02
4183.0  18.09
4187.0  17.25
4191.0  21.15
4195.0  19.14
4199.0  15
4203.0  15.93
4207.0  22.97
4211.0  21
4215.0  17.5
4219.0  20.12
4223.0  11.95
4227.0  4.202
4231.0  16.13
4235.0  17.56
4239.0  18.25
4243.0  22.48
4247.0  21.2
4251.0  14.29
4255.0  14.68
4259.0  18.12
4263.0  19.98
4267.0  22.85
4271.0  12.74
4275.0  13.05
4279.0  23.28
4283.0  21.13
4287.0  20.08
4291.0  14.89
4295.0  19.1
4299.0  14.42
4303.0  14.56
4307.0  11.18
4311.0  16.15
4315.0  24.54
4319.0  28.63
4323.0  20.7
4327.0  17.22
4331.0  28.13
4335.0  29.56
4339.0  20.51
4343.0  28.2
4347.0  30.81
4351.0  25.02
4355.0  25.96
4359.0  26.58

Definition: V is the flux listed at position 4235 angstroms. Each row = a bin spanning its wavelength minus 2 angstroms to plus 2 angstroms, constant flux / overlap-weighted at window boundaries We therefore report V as 17.56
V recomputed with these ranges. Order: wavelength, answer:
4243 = 22.48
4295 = 19.1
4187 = 17.25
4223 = 11.95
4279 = 23.28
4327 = 17.22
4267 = 22.85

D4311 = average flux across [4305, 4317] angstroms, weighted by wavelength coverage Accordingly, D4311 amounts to 17.3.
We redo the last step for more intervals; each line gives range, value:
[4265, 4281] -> 18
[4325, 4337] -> 25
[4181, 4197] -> 18.9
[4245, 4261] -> 17.1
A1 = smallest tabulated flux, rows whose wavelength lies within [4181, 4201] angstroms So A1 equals 15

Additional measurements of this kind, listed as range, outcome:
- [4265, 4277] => 12.74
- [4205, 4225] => 11.95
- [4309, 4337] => 16.15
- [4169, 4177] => 17.47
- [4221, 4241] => 4.202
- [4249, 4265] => 14.29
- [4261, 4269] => 19.98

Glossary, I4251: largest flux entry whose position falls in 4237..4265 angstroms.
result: 22.48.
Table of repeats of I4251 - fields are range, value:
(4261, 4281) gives 23.28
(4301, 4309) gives 14.56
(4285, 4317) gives 24.54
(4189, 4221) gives 22.97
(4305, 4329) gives 28.63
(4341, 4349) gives 30.81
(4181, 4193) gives 21.15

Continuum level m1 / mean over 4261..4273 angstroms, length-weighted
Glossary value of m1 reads 18.5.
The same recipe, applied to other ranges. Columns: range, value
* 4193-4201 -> 17.1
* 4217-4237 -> 14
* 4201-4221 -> 19.5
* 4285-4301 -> 17.1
